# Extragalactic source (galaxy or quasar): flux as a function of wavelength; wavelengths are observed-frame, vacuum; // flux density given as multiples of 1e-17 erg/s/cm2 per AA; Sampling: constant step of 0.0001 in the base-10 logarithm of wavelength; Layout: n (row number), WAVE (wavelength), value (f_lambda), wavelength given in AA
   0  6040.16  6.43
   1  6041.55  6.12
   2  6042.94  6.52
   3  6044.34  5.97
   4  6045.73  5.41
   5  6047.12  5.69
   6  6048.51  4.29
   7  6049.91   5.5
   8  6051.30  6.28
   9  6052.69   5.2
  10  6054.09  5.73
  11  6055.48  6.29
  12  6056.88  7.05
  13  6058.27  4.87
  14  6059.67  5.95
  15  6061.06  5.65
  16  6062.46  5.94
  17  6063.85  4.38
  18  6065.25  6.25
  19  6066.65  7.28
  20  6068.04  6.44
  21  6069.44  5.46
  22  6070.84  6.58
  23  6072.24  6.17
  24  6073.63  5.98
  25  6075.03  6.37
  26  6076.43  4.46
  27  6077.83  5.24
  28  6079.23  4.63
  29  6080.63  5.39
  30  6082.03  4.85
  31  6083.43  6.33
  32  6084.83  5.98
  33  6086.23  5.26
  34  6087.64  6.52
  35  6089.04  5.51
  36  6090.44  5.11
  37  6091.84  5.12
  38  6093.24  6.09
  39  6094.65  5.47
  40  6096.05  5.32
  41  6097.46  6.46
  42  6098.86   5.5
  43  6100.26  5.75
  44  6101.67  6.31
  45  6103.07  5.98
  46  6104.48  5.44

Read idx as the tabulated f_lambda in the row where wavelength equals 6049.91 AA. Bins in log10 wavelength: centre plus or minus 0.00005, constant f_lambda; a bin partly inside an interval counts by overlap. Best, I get 5.5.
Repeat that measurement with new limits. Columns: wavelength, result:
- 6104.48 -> 5.44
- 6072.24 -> 6.17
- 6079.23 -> 4.63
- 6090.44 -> 5.11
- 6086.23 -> 5.26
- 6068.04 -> 6.44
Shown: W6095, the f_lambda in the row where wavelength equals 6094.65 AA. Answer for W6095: 5.47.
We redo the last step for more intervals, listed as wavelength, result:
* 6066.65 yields 7.28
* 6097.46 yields 6.46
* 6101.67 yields 6.31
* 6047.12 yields 5.69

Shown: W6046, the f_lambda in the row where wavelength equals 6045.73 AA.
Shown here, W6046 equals 5.41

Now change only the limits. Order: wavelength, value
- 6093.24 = 6.09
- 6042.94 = 6.52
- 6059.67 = 5.95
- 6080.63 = 5.39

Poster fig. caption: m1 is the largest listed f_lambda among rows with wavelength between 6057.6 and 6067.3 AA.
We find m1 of 7.28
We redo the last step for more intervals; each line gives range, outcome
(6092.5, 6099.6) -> 6.46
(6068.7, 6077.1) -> 6.58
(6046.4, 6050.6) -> 5.69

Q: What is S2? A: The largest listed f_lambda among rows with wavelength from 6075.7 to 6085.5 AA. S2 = 6.33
